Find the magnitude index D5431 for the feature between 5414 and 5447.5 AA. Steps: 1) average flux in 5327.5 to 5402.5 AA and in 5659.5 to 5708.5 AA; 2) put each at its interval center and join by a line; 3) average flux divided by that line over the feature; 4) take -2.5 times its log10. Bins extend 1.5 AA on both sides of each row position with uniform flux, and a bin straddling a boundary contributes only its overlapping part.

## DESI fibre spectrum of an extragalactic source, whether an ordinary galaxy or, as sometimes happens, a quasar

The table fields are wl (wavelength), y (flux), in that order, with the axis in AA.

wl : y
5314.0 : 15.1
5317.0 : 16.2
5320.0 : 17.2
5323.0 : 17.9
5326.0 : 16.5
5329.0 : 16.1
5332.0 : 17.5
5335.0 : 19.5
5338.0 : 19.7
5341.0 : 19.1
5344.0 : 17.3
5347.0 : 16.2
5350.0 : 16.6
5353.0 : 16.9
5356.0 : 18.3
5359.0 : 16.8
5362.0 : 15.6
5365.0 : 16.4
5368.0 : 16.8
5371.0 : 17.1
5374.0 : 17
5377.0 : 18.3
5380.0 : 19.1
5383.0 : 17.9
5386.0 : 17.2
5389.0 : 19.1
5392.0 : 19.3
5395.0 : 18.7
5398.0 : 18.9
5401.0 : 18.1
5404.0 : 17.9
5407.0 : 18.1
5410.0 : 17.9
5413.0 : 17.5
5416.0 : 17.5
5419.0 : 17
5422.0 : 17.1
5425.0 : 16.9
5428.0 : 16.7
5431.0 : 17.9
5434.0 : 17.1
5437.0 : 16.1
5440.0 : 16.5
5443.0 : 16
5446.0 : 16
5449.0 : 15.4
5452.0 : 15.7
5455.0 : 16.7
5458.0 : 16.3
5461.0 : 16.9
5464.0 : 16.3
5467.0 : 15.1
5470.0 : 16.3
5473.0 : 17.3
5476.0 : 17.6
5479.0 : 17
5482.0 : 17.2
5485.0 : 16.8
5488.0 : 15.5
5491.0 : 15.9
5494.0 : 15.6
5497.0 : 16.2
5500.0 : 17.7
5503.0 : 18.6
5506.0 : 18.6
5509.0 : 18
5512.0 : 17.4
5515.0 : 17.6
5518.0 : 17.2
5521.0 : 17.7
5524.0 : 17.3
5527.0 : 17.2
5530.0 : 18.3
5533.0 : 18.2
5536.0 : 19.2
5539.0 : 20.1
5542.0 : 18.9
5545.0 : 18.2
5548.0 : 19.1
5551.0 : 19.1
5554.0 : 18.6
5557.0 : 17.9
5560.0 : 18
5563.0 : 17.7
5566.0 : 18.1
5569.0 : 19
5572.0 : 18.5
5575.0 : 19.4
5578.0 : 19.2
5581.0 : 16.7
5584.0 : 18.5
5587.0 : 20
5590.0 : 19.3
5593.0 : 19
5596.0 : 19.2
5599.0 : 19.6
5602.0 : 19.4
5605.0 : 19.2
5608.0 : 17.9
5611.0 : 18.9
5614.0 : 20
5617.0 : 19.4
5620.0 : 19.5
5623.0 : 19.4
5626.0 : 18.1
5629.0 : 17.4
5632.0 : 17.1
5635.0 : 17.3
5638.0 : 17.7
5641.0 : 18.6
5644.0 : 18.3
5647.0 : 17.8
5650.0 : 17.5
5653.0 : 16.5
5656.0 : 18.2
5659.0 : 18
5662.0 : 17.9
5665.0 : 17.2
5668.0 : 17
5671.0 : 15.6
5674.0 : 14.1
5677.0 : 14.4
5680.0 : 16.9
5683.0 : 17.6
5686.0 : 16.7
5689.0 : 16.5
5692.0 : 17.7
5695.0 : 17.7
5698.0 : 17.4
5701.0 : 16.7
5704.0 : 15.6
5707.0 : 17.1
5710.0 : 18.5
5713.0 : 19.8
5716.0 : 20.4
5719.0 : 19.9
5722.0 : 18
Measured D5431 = 0.045 mag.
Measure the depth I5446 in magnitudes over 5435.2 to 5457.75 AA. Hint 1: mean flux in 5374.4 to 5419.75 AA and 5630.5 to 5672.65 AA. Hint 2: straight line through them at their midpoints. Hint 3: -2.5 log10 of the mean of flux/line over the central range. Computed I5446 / 0.12 mag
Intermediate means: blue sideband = 18.2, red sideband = 17.5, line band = 16.1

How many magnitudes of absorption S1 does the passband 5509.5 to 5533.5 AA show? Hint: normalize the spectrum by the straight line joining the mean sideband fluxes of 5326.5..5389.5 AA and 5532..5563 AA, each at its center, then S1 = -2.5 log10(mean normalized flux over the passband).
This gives 0.06 mag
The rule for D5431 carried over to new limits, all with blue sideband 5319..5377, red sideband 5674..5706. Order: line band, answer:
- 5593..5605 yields -0.15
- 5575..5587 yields -0.10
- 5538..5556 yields -0.12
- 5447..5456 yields 0.08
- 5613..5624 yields -0.17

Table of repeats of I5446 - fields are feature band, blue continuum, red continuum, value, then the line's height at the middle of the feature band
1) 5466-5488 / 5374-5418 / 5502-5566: 0.09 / 18.2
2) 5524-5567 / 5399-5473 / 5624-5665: -0.07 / 17.3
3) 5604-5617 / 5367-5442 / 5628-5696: -0.11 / 17.2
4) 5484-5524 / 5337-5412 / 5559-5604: 0.08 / 18.4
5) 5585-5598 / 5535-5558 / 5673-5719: -0.05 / 18.4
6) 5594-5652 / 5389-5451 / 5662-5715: -0.09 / 17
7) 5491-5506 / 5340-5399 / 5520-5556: 0.07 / 18.3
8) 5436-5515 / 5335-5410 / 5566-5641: 0.10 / 18.2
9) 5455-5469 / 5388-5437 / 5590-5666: 0.11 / 17.9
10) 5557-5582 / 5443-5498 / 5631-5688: -0.10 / 16.7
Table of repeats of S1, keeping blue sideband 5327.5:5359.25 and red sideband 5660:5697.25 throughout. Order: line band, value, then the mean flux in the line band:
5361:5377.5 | 0.05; 16.8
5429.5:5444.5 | 0.04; 16.7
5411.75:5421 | 0.01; 17.3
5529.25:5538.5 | -0.10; 18.8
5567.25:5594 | -0.11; 18.8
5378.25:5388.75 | -0.04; 18.2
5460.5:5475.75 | 0.05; 16.4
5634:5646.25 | -0.08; 18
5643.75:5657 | -0.05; 17.6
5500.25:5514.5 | -0.06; 18.1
